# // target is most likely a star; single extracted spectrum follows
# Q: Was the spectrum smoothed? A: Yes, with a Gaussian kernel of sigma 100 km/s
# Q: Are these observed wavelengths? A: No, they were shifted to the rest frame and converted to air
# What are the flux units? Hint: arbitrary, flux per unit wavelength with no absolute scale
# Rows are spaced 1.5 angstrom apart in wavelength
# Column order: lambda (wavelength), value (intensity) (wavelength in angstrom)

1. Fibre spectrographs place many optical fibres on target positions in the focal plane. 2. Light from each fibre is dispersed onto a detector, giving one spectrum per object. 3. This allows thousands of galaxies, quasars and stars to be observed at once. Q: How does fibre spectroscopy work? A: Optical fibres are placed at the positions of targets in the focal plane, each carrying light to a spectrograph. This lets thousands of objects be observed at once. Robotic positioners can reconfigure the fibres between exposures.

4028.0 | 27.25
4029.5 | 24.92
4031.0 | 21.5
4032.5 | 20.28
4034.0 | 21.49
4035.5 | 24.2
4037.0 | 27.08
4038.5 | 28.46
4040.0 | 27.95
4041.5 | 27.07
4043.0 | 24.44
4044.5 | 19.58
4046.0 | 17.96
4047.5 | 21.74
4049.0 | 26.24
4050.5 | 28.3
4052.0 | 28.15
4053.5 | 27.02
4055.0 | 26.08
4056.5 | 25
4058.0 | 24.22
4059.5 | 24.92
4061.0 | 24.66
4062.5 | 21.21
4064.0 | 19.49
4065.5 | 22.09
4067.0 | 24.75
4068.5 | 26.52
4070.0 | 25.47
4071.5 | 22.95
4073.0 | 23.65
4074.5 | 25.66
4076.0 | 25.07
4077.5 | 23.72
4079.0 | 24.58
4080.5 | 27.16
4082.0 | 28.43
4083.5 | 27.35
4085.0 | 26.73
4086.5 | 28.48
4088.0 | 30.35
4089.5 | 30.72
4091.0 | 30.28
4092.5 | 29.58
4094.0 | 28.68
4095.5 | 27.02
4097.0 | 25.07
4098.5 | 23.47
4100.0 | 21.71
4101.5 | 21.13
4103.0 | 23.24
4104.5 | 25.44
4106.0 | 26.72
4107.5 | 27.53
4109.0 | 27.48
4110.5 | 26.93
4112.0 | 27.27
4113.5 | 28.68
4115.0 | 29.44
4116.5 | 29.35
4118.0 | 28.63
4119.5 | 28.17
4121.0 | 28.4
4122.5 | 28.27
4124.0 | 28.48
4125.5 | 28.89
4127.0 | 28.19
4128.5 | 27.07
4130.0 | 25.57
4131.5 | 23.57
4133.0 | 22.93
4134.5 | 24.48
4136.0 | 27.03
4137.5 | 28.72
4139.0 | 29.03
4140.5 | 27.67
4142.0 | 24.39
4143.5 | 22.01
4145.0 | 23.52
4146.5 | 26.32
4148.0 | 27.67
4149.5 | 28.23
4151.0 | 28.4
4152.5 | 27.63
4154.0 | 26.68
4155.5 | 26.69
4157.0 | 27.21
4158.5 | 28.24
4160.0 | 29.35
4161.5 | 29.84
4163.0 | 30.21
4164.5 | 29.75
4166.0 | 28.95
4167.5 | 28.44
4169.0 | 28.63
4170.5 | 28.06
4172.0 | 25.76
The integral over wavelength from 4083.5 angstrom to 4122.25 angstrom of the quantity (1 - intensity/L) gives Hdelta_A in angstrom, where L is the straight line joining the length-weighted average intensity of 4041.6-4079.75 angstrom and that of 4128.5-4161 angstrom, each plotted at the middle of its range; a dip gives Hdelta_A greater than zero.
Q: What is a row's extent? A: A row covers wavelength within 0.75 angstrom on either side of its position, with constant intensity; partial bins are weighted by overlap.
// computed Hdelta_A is -2.9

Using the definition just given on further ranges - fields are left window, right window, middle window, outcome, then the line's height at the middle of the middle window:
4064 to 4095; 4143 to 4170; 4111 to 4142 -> -0.2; 27.2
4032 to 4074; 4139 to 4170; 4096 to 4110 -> 0.6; 25.9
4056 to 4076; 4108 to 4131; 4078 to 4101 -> -1.4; 25.7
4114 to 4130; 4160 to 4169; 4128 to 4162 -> 2.7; 28.9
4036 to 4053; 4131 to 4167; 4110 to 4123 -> -0.9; 26.5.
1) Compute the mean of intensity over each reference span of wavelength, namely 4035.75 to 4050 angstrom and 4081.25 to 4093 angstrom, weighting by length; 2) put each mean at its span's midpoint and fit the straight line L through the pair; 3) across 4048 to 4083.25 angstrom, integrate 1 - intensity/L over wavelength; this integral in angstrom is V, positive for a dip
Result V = 2.3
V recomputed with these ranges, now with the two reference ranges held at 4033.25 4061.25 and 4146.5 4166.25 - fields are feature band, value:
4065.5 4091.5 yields -0.5 angstrom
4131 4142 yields 0.6 angstrom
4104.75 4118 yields -0.5 angstrom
